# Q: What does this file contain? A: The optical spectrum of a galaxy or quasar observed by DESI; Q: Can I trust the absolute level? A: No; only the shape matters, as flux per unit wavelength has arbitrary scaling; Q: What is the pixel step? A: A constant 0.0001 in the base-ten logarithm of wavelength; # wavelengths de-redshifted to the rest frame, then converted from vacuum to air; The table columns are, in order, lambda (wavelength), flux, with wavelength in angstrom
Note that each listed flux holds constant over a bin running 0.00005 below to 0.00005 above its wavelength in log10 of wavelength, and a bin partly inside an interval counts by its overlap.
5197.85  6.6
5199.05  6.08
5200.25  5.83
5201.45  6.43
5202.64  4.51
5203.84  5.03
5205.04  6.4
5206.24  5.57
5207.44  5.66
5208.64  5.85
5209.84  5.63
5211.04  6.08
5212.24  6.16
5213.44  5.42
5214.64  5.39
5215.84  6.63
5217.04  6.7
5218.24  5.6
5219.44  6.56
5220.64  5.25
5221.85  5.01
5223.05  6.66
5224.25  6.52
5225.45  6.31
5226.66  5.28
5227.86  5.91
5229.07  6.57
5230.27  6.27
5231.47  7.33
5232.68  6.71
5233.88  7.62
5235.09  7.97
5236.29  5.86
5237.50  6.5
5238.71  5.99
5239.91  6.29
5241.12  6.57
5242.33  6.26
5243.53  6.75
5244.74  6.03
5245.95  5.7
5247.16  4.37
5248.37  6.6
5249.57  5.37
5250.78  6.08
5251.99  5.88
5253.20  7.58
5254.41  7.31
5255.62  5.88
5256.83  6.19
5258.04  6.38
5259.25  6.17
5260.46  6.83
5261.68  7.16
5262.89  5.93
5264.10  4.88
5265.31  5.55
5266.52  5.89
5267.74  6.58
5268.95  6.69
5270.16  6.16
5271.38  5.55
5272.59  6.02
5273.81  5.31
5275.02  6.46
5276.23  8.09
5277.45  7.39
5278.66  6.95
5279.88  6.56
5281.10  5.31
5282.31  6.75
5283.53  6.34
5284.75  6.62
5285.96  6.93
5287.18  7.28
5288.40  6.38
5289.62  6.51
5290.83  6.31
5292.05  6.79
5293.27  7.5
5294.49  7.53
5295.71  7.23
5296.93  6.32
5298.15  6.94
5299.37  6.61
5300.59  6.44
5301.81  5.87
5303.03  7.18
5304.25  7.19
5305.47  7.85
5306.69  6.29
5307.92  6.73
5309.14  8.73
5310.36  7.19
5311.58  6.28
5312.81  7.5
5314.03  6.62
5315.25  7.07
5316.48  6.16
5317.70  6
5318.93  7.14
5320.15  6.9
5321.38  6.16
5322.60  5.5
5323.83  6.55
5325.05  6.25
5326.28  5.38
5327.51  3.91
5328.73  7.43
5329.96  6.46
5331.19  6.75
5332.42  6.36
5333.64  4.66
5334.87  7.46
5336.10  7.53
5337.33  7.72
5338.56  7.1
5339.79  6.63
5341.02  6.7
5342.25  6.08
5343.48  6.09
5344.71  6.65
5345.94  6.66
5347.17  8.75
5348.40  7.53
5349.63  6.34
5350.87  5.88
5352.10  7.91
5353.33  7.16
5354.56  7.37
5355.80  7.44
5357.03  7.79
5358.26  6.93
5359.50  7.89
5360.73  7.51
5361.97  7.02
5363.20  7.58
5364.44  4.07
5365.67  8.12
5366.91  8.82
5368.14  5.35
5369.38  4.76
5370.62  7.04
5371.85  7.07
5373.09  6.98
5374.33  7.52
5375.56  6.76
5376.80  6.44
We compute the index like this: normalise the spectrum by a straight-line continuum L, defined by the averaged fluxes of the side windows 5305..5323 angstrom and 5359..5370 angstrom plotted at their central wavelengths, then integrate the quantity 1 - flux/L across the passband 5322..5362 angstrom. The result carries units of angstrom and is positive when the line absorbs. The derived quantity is 0.2 angstrom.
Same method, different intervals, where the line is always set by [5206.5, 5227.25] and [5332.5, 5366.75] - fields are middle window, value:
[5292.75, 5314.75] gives -1.2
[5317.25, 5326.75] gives 0.7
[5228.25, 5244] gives -1.5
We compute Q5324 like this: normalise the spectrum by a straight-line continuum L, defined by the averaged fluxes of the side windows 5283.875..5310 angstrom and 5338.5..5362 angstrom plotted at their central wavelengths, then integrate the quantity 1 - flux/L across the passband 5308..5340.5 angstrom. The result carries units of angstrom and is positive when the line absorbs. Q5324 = 1.8 angstrom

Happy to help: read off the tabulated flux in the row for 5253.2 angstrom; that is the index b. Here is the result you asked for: 7.58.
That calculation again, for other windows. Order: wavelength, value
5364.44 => 4.07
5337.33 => 7.72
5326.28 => 5.38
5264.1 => 4.88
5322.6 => 5.5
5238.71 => 5.99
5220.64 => 5.25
